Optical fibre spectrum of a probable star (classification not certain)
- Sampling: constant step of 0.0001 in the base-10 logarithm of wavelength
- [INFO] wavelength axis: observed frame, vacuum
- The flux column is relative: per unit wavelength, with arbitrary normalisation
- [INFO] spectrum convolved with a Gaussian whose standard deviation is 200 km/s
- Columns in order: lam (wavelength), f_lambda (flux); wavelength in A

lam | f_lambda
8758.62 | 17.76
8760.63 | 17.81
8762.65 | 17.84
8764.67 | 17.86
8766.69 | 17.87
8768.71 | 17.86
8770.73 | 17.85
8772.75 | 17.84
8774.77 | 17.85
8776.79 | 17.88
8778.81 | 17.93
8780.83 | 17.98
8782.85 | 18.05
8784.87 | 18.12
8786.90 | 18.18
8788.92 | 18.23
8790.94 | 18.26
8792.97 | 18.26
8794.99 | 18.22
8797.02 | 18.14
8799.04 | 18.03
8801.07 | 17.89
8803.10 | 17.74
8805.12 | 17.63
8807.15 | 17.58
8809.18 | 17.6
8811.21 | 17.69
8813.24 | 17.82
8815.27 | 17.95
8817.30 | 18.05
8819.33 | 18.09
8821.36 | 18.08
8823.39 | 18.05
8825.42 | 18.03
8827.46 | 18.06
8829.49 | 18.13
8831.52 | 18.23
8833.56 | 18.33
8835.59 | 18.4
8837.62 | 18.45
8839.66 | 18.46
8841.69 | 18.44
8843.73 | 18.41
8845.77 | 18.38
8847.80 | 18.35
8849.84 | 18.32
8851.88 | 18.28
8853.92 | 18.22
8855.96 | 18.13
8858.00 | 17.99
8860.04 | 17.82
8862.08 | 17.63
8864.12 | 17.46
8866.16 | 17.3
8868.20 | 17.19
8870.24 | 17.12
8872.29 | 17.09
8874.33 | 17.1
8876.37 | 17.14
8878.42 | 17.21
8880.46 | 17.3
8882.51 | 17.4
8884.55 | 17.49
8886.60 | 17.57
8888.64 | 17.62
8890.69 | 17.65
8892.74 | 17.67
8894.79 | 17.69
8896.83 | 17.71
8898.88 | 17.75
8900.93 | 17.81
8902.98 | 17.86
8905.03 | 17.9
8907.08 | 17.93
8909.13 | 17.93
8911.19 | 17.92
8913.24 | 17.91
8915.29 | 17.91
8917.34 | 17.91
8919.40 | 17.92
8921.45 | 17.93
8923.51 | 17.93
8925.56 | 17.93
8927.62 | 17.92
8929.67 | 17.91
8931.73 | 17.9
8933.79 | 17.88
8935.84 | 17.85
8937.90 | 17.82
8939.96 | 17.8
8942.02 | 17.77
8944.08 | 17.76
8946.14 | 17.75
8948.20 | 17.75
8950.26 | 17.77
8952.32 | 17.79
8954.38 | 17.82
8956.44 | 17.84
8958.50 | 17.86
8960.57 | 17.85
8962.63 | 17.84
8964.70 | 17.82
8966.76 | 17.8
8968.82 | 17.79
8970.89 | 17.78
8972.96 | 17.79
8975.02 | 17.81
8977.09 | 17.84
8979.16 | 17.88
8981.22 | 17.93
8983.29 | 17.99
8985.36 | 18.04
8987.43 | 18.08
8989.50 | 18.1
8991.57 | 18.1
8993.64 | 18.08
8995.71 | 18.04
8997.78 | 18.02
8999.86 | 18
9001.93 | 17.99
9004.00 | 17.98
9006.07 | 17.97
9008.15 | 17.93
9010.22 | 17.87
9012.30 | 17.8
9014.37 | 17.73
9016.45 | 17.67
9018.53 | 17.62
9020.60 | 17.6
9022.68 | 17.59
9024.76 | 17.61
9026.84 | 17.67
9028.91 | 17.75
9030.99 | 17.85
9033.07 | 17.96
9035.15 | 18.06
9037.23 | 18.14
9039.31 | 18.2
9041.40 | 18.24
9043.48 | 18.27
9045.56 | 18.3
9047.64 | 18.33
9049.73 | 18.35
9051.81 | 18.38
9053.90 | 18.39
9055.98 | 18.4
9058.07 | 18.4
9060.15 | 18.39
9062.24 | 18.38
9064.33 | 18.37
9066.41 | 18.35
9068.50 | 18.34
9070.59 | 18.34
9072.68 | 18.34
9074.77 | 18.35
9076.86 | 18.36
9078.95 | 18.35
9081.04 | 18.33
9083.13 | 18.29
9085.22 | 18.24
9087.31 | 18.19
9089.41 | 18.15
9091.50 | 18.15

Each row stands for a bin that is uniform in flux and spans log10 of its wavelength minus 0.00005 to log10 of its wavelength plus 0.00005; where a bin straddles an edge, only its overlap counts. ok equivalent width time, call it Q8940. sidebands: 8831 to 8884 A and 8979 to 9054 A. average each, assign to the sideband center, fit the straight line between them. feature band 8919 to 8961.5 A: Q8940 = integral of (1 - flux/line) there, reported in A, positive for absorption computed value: 0.17 A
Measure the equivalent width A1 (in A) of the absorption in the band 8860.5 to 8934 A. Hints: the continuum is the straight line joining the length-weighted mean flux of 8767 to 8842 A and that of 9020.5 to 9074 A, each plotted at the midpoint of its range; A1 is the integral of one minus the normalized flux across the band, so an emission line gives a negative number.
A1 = 1.75 A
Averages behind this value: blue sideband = 18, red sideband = 18.2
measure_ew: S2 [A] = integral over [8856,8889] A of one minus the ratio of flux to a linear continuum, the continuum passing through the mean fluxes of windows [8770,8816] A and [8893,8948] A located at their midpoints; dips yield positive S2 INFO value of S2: 0.87 A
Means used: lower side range 17.9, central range 17.4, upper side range 17.9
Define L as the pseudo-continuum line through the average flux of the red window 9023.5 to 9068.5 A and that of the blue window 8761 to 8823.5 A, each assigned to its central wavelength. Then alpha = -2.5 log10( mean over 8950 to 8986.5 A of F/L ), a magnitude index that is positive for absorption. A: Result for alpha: 0.02 mag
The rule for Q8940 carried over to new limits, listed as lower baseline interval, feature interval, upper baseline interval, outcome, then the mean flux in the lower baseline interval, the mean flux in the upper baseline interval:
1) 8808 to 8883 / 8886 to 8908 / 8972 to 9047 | 0.2 A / 17.9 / 17.9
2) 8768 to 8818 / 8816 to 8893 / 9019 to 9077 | 0.6 A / 17.9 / 18.2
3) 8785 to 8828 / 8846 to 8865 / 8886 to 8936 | -0.1 A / 18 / 17.8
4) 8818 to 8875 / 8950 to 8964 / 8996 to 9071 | 0.2 A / 18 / 18.1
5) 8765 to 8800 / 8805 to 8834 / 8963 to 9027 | 0.1 A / 18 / 17.9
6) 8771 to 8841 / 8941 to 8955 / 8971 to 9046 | 0.1 A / 18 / 17.9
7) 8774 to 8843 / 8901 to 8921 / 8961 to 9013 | 0.1 A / 18.1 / 17.9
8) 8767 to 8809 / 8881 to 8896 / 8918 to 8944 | 0.3 A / 18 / 17.9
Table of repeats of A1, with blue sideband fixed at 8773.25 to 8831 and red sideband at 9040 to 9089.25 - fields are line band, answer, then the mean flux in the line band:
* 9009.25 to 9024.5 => 0.48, 17.7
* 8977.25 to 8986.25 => 0.13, 18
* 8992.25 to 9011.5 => 0.27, 18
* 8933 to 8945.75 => 0.25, 17.8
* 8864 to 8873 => 0.43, 17.2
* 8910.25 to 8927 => 0.20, 17.9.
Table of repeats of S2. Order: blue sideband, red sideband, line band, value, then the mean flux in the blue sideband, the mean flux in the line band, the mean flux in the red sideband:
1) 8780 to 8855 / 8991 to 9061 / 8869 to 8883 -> 0.7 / 18.1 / 17.2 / 18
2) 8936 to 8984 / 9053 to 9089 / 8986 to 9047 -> 0.5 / 17.8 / 17.9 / 18.3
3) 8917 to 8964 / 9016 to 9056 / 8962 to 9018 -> 0.1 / 17.8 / 17.9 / 18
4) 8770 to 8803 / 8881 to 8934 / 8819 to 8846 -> -0.5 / 18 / 18.3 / 17.8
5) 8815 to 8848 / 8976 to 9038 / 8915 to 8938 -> 0.2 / 18.2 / 17.9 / 17.9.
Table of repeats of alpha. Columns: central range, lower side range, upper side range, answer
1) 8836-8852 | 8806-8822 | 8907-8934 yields -0.03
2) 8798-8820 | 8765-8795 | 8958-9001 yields 0.01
